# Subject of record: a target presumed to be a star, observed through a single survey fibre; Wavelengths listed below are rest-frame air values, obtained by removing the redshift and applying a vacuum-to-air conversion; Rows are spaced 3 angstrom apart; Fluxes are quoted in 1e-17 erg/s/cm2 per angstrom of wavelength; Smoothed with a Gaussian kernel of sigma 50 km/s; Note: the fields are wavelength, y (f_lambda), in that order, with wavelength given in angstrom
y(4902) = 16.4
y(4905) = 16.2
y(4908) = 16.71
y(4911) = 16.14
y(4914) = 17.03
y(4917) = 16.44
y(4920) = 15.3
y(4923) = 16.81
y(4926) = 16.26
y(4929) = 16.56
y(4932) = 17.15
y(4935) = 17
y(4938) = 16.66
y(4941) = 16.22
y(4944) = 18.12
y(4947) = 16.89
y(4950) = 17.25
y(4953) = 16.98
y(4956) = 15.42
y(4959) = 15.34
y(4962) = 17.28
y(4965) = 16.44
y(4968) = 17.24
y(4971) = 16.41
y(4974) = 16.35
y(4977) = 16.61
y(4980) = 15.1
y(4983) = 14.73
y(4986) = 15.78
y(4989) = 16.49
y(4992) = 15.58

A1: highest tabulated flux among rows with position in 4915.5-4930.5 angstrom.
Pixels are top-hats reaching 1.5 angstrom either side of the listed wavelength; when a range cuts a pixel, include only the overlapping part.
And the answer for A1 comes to 16.81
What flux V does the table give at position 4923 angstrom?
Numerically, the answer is 16.81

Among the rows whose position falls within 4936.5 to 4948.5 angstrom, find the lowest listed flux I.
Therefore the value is 16.22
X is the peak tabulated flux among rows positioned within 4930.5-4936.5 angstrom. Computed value 17.15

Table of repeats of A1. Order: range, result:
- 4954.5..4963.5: 17.28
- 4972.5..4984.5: 16.61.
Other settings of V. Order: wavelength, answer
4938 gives 16.66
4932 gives 17.15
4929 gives 16.56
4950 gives 17.25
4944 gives 18.12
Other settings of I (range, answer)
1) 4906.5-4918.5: 16.14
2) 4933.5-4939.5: 16.66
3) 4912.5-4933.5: 15.3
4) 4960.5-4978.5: 16.35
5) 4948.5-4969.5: 15.34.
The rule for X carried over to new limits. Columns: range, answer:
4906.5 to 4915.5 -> 17.03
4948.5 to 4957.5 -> 17.25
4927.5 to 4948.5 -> 18.12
